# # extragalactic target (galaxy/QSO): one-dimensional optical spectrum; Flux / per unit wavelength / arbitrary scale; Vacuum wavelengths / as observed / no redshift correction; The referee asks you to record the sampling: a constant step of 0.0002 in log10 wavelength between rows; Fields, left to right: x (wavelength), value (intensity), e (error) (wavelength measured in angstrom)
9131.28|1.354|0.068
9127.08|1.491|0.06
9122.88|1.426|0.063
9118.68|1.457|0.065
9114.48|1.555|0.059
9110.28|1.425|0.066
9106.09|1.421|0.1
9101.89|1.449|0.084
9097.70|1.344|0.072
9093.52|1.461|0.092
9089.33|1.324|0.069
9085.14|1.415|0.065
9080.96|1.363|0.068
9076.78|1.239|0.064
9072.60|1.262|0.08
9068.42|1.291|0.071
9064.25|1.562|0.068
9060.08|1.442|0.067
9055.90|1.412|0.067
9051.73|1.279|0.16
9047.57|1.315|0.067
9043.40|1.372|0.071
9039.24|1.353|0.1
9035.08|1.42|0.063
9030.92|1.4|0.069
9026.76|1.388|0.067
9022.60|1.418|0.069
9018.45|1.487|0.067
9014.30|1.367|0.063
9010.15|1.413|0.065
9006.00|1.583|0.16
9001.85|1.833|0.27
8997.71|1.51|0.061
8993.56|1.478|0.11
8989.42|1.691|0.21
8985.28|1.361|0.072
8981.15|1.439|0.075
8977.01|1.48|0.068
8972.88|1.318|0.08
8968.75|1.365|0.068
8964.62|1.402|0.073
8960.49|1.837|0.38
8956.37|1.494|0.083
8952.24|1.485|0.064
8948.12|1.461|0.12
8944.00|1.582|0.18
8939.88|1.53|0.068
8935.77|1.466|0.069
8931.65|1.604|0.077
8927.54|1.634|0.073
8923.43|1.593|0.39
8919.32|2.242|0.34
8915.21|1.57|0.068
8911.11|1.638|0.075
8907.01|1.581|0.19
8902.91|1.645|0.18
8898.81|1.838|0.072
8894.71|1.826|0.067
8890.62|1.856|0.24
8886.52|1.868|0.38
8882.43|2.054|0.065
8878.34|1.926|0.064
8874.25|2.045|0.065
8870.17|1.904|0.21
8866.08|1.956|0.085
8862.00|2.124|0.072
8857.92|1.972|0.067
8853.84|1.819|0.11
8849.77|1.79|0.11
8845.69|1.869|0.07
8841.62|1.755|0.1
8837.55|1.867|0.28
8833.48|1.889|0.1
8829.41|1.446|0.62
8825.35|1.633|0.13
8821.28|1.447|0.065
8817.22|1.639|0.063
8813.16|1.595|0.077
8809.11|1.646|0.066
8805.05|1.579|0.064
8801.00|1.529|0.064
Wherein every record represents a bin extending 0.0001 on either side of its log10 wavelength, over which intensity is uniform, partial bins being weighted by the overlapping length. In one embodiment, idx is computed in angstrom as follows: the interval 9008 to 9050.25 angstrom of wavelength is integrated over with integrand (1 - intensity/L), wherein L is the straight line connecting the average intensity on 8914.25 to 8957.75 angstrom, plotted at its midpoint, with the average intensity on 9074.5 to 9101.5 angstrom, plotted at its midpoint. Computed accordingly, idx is 1.9 angstrom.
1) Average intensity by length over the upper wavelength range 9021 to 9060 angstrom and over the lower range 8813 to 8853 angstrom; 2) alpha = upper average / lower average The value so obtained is 0.81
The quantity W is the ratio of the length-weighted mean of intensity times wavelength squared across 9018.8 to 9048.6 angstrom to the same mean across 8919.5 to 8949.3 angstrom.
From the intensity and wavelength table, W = 0.89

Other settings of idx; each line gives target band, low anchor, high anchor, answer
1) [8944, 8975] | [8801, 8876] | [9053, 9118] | 2.0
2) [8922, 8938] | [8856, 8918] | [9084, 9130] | 1.8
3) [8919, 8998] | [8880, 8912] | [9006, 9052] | 3.6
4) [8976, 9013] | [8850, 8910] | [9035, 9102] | 0.9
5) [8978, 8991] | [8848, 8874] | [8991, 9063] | 0.7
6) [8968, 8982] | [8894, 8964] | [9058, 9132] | 1.5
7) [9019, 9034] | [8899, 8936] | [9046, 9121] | 0.8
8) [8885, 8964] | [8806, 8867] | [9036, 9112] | -2.4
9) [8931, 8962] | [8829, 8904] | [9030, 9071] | 2.1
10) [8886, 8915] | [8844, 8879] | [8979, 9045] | 1.3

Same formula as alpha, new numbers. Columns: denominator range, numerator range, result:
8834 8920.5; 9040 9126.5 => 0.75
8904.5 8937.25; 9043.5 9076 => 0.82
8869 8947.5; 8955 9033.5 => 0.85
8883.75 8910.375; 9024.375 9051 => 0.77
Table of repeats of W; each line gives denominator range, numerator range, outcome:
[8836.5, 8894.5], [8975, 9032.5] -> 0.80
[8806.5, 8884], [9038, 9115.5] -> 0.80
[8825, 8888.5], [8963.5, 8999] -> 0.79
